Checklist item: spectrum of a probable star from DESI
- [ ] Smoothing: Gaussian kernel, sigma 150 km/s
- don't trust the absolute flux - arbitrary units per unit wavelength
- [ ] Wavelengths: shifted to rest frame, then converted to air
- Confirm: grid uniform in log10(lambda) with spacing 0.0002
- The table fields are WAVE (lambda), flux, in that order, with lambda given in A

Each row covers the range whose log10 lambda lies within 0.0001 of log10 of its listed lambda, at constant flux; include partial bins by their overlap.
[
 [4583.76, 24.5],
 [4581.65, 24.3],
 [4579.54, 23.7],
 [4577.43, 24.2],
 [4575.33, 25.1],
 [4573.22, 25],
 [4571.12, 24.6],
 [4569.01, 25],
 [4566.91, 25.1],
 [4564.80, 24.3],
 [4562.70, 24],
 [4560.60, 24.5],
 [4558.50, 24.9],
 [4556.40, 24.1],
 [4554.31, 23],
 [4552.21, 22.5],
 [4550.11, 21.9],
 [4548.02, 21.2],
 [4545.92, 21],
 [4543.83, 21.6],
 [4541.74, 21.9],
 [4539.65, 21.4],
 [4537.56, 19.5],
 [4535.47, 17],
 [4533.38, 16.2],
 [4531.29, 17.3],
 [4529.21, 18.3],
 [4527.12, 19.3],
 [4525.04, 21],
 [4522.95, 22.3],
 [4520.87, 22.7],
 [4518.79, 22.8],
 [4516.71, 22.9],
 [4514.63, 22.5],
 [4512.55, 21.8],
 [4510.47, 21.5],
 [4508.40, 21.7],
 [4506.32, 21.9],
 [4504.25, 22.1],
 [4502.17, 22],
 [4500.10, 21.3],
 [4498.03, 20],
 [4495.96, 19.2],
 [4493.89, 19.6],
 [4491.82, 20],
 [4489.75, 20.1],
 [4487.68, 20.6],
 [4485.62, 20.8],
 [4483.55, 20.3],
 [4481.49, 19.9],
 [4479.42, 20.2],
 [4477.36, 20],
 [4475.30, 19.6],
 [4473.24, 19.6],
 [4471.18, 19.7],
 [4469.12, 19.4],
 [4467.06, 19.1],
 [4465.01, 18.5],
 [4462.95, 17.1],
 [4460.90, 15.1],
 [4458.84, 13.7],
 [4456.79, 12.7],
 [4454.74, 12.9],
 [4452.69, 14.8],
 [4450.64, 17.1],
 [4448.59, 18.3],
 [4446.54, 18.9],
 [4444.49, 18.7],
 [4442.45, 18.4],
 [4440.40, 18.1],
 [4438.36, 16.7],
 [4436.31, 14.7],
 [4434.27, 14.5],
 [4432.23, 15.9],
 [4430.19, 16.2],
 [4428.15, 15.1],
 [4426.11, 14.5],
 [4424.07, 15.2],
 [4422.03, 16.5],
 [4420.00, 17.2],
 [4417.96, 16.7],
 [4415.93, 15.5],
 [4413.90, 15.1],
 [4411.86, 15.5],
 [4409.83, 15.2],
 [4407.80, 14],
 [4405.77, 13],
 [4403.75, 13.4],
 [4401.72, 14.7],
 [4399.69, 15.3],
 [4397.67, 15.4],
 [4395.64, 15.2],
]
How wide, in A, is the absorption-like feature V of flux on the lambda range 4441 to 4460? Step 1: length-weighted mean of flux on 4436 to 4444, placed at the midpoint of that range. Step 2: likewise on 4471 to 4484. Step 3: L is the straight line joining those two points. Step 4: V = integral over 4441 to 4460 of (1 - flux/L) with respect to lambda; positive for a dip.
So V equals 1.9 A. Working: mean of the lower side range 17.3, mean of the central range 16.2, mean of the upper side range 19.9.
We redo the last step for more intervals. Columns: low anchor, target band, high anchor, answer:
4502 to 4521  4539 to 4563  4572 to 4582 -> 1.0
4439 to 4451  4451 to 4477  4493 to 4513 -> 3.1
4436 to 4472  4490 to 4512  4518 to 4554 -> -2.3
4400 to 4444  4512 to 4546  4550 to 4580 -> 2.3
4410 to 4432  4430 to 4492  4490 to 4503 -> 1.3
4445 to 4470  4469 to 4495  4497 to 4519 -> -1.3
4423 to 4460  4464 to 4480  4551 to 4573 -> -1.3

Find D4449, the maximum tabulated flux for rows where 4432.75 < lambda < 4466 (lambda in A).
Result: 18.9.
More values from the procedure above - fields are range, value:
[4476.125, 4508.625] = 22.1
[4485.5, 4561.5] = 24.9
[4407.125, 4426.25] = 17.2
